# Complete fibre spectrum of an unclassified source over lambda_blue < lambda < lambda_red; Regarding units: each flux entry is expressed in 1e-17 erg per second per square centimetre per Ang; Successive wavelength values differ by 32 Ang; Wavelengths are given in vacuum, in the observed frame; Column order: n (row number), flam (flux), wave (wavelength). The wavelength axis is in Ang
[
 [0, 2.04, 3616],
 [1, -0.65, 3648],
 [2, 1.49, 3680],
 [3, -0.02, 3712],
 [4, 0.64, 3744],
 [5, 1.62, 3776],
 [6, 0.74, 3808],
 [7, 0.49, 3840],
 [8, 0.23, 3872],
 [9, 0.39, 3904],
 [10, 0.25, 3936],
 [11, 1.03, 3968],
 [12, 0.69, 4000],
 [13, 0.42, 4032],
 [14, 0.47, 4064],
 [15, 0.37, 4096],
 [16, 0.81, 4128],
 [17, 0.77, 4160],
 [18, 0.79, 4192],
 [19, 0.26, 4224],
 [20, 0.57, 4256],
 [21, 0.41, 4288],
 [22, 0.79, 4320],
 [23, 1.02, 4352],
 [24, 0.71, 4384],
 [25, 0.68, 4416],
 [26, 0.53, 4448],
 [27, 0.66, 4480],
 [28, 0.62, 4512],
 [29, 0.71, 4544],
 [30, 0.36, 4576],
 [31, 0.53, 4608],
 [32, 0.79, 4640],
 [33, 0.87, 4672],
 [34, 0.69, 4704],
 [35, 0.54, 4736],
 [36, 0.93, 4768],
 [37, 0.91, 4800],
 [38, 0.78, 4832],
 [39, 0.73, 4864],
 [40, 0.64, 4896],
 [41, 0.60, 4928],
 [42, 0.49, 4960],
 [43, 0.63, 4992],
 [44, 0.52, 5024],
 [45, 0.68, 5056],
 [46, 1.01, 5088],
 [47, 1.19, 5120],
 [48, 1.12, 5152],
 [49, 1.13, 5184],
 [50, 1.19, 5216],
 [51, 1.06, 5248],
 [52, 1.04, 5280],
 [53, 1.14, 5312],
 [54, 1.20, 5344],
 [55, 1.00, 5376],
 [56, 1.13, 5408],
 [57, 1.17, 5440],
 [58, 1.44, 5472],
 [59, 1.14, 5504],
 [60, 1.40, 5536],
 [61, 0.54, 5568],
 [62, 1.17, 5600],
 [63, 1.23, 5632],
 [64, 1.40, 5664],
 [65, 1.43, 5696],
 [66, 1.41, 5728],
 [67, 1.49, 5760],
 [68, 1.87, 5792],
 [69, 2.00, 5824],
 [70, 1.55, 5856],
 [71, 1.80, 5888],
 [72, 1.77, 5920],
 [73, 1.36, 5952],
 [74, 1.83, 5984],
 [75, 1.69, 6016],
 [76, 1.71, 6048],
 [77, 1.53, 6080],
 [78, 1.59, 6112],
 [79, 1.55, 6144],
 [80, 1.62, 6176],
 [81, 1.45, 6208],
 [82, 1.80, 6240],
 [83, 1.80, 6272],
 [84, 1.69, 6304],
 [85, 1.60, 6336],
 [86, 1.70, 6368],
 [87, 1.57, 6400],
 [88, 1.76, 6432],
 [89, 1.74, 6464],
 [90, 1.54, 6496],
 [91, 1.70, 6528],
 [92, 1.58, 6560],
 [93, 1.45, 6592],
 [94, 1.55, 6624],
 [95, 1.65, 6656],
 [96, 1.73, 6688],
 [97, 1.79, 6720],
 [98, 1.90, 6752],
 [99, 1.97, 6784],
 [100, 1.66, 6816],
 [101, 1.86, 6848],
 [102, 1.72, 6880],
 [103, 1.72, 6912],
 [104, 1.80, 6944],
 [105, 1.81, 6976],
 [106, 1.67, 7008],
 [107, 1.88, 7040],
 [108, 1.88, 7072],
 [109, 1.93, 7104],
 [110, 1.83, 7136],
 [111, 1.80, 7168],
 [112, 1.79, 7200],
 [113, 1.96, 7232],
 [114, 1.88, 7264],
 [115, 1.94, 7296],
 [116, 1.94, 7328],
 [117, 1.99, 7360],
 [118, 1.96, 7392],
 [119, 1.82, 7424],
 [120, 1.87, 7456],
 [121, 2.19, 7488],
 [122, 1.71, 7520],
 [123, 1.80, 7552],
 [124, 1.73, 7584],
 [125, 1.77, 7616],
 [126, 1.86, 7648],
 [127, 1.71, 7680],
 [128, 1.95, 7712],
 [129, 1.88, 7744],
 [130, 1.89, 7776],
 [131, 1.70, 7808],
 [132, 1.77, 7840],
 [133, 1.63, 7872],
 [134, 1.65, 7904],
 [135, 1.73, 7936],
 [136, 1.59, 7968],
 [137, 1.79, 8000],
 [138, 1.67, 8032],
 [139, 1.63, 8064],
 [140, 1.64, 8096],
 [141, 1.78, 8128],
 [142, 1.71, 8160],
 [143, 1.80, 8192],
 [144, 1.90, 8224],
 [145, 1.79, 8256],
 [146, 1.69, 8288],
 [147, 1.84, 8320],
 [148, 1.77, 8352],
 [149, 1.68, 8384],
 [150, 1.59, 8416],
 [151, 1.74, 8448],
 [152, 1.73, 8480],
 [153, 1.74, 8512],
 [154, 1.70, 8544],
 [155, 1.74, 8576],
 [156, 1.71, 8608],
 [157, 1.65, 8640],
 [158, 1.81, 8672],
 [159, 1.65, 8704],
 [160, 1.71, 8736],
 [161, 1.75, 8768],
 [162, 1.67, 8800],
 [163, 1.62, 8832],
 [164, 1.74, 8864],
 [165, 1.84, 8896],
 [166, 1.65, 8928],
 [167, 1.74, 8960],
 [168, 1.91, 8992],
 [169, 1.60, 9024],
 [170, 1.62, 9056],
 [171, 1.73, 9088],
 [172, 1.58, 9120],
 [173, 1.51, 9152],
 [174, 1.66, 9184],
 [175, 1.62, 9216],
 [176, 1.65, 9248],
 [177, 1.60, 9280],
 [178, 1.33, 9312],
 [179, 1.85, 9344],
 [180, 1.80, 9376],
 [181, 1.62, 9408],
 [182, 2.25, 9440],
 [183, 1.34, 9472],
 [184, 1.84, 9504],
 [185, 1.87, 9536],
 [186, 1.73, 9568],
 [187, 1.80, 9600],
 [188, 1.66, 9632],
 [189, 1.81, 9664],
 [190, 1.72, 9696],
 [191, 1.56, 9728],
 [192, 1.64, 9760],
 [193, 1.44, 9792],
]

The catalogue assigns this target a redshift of 0.28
